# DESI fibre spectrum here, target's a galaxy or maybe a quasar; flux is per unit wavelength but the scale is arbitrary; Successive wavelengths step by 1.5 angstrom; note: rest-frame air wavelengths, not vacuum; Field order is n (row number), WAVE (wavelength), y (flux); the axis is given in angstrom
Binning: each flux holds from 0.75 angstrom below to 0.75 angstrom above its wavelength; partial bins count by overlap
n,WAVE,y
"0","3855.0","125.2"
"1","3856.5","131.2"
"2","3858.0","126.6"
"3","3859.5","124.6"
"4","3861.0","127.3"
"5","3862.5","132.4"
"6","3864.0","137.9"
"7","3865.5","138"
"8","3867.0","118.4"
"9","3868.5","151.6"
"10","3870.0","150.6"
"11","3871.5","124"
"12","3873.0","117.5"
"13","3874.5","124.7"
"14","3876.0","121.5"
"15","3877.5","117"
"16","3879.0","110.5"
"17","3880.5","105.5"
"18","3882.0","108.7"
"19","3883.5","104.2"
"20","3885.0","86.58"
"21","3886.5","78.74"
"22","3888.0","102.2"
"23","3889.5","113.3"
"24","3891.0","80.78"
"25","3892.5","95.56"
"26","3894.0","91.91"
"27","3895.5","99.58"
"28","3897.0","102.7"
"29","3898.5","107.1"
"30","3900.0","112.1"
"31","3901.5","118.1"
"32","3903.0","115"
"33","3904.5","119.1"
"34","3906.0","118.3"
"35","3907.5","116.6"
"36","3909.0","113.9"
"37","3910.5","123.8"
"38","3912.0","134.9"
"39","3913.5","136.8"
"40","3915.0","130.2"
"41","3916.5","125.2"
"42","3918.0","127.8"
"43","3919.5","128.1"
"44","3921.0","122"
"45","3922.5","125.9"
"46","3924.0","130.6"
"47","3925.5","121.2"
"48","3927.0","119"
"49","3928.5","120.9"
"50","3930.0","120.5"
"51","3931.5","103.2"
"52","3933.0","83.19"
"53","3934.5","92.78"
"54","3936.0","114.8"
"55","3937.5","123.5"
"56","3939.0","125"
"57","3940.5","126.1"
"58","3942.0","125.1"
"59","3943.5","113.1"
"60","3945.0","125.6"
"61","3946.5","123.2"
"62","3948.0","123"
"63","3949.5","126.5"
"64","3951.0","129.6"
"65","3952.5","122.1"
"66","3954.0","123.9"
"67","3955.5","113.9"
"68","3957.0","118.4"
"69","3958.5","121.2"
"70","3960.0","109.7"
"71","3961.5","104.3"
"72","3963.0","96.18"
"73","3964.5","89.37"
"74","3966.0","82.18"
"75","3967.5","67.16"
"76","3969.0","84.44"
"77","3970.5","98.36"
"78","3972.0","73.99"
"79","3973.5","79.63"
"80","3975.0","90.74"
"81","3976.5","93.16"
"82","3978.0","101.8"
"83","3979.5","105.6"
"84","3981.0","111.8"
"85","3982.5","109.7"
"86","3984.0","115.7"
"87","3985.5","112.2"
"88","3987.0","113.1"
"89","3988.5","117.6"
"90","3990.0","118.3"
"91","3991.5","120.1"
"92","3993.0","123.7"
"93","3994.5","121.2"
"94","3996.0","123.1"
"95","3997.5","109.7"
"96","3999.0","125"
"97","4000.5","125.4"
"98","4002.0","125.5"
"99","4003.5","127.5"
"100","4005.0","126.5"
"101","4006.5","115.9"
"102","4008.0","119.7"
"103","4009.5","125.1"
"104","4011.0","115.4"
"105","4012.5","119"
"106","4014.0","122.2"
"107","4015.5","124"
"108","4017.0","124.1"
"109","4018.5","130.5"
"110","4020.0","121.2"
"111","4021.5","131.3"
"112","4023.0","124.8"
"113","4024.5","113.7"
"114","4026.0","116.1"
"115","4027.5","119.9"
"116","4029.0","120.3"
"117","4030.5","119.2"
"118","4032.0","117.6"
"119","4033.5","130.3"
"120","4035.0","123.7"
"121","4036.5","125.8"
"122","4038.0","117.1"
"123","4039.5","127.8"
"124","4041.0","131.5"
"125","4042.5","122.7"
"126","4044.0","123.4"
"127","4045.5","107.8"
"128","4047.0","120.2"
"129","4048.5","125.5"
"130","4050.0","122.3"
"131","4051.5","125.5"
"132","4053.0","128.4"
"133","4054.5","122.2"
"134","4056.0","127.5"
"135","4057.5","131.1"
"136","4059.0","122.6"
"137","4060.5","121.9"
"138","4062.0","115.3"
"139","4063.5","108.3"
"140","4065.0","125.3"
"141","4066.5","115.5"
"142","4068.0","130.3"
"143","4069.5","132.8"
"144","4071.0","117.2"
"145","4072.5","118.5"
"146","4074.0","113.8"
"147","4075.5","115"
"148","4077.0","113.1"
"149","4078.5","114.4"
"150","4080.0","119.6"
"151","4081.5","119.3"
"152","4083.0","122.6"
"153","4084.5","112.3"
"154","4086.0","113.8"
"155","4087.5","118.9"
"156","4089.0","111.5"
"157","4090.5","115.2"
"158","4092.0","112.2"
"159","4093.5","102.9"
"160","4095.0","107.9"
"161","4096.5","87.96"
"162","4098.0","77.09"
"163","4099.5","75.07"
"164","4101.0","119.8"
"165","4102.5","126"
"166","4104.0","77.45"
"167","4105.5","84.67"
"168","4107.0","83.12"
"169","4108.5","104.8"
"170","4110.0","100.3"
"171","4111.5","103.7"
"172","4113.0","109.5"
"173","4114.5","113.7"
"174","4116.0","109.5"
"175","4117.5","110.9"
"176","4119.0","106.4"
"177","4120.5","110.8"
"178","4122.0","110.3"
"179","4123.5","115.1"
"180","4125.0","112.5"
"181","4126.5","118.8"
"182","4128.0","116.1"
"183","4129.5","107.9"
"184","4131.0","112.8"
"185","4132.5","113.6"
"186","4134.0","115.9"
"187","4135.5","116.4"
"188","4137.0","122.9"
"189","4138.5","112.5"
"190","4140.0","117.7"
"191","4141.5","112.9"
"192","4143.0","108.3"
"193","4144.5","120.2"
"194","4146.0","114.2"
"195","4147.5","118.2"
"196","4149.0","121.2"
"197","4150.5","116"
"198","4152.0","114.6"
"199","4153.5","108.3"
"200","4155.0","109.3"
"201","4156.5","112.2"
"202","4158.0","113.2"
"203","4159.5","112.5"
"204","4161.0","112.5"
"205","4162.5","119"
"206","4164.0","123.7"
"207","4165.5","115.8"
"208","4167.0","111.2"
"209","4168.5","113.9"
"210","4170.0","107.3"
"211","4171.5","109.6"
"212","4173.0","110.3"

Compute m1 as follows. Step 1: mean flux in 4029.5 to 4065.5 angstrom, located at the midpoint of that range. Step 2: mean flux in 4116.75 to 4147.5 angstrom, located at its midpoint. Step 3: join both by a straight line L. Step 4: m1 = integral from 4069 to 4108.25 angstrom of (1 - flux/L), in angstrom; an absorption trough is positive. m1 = 3.5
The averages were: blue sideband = 123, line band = 108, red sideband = 114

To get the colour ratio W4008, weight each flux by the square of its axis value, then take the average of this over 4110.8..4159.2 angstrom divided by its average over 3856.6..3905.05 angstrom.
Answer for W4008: 1.12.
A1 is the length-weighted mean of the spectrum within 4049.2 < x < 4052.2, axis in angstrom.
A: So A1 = 124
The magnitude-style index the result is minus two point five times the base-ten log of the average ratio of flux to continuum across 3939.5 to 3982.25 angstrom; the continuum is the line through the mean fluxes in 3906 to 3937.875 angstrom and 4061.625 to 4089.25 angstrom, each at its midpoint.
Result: 0.12 mag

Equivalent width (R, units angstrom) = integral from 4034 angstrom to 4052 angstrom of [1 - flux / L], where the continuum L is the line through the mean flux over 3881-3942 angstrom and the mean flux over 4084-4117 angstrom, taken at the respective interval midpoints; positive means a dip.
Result -2.8 angstrom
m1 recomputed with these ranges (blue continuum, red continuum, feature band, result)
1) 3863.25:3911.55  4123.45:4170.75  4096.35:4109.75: 2.5 angstrom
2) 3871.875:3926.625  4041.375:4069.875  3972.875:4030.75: 1.2 angstrom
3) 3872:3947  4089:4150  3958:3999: 3.1 angstrom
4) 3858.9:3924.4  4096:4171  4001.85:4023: -1.8 angstrom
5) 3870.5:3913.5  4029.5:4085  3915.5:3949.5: -1.9 angstrom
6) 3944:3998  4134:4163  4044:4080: -2.9 angstrom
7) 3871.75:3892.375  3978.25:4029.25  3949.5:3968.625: 1.3 angstrom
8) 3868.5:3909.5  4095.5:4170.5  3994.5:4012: -1.9 angstrom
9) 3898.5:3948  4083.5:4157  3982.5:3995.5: -0.1 angstrom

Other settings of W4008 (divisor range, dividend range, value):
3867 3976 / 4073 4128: 1.05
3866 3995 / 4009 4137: 1.10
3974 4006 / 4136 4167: 1.09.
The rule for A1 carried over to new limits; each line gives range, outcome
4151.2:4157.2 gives 111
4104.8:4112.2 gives 95.3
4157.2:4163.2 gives 114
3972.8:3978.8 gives 91.5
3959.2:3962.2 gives 107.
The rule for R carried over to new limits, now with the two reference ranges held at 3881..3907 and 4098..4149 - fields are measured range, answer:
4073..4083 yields -0.8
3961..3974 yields 2.4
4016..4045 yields -4.5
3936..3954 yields -3.3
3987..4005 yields -2.7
